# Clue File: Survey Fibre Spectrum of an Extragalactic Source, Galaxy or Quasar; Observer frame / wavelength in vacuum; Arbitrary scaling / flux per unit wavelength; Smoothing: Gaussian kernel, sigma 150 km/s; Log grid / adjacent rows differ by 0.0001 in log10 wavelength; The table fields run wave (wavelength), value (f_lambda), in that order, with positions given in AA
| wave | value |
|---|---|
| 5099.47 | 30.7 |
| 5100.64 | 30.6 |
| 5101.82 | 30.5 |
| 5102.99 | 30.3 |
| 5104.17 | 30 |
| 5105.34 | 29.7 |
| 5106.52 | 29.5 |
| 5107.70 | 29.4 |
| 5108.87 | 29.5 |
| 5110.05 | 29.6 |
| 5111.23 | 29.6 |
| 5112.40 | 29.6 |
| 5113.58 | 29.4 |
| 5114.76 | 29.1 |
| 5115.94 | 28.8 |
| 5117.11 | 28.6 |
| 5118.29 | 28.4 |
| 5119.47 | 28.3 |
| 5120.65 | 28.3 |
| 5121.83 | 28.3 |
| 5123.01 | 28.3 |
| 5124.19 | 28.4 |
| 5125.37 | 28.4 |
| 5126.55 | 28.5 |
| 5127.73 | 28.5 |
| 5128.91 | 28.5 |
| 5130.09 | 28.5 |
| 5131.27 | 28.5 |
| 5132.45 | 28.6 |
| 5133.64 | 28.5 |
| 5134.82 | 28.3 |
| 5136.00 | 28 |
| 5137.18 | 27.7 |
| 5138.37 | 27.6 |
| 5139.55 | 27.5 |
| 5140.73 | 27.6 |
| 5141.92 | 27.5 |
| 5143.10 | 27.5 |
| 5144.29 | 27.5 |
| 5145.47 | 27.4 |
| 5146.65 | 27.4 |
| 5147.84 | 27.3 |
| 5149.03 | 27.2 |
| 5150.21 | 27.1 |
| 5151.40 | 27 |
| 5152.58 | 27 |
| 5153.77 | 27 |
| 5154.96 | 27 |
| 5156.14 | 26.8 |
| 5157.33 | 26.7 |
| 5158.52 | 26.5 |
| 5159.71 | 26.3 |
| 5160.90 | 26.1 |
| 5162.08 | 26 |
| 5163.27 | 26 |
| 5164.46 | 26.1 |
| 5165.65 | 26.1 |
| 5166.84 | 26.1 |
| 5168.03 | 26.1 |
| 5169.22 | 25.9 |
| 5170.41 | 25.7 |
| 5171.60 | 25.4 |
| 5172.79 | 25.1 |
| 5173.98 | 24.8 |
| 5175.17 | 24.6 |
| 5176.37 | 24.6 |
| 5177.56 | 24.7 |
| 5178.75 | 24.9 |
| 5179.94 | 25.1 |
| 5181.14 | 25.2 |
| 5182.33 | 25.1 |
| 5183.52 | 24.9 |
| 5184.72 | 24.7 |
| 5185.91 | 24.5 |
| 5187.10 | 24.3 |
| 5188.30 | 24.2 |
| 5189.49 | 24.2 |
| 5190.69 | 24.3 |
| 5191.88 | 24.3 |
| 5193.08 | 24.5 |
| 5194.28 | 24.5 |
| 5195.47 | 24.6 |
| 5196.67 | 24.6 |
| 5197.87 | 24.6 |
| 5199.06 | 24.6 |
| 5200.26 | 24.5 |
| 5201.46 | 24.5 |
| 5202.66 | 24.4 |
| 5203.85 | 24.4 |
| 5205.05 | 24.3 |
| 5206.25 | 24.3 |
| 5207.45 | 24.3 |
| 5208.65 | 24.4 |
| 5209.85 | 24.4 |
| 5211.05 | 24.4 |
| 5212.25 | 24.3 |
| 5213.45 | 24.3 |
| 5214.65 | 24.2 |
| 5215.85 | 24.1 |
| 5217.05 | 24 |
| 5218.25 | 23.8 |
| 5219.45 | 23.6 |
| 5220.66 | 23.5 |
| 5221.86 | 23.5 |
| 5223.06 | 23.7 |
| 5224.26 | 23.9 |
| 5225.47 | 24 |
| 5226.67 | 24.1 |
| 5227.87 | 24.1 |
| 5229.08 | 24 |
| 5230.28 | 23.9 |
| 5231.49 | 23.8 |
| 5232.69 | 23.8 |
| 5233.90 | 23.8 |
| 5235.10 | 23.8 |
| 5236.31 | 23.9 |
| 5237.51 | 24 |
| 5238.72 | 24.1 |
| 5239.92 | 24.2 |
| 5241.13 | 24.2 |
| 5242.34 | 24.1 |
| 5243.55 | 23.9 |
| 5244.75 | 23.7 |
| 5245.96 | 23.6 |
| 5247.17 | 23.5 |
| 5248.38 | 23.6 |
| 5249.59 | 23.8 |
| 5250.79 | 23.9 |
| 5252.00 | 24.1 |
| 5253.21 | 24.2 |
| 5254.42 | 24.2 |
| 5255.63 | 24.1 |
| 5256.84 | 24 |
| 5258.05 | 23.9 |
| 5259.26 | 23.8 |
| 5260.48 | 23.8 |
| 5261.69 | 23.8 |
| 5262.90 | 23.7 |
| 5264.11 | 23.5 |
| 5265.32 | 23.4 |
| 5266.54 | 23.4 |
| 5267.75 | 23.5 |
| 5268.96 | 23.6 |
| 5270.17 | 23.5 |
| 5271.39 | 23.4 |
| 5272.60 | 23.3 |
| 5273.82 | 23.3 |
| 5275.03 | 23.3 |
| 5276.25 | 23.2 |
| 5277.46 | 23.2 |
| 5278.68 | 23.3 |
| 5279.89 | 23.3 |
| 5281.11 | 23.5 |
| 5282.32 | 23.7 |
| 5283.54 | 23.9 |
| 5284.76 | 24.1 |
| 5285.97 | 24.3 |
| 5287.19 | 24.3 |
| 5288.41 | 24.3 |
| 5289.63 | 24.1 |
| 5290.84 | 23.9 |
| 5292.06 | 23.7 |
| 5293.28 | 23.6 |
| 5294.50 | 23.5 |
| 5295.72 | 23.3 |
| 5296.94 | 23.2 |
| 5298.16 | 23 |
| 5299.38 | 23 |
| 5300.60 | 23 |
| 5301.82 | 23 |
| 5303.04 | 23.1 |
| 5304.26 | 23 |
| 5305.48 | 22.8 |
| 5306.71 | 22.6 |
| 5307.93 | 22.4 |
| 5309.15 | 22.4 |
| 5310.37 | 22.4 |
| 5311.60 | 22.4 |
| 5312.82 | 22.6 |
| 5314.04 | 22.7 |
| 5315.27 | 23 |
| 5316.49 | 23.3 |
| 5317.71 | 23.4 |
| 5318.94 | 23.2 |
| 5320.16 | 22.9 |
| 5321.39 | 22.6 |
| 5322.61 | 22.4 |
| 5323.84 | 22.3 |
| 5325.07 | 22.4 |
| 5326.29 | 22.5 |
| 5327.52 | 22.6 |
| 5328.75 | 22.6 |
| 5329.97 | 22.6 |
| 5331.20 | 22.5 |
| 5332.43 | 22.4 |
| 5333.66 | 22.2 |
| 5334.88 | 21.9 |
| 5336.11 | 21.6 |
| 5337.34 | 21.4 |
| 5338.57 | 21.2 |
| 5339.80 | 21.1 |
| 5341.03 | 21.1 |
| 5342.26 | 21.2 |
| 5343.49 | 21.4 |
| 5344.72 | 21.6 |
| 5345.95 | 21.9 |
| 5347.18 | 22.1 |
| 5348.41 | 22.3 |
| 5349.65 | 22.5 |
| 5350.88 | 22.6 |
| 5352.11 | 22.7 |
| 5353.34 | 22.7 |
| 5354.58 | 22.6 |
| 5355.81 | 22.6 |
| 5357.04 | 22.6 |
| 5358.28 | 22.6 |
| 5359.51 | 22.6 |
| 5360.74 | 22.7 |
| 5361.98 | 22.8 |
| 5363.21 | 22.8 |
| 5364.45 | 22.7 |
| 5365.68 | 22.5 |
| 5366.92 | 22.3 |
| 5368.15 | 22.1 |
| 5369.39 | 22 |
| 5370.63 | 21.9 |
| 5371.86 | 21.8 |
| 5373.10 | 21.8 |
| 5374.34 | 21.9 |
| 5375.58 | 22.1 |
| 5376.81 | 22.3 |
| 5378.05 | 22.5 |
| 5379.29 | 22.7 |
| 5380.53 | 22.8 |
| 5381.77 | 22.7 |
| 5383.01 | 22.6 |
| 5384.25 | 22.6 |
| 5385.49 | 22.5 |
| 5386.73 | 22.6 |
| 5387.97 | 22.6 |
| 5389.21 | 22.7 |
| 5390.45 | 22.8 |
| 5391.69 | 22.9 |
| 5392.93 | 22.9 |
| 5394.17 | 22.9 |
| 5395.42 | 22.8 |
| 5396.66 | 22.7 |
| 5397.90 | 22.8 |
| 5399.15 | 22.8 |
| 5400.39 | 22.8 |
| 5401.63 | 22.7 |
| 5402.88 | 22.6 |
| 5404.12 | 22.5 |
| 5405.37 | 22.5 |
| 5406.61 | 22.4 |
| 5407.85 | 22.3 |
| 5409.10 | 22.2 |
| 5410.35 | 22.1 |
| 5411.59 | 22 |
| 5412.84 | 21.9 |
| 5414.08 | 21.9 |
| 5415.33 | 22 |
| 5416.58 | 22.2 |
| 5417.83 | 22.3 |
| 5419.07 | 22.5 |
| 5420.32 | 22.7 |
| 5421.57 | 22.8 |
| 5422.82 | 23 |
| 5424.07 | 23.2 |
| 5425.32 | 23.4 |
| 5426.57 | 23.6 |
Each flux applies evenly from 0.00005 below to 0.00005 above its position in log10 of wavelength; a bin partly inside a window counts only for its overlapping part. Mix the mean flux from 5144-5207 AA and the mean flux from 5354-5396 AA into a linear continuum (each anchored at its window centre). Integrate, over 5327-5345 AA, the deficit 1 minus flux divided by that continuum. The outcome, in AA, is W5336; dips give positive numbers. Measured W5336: 0.99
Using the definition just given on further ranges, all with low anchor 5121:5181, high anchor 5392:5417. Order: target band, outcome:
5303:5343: 2.5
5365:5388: 0.6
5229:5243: 0.8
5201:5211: 0.6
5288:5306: 0.7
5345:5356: 0.5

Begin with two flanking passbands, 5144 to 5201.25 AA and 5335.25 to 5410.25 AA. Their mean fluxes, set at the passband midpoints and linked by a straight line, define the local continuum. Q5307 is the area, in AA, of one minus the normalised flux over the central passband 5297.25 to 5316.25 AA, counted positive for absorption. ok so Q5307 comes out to 0.5 AA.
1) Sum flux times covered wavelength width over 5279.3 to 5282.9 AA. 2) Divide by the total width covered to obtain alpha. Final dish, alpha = 23.5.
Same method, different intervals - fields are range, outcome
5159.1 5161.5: 26.3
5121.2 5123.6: 28.3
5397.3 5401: 22.8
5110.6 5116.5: 29.3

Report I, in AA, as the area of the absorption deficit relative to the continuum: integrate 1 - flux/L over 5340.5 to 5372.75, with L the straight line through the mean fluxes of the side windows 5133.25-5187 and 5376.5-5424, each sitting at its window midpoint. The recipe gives 1.4 AA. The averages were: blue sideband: 26.3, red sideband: 22.5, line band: 22.3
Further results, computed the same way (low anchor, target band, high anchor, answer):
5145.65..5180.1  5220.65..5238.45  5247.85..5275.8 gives 0.4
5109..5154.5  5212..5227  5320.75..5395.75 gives 1.1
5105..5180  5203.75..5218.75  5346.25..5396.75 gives 1.0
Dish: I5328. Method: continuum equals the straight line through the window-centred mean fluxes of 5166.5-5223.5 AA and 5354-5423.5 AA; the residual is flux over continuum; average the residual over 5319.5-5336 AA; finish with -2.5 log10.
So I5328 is 0.03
